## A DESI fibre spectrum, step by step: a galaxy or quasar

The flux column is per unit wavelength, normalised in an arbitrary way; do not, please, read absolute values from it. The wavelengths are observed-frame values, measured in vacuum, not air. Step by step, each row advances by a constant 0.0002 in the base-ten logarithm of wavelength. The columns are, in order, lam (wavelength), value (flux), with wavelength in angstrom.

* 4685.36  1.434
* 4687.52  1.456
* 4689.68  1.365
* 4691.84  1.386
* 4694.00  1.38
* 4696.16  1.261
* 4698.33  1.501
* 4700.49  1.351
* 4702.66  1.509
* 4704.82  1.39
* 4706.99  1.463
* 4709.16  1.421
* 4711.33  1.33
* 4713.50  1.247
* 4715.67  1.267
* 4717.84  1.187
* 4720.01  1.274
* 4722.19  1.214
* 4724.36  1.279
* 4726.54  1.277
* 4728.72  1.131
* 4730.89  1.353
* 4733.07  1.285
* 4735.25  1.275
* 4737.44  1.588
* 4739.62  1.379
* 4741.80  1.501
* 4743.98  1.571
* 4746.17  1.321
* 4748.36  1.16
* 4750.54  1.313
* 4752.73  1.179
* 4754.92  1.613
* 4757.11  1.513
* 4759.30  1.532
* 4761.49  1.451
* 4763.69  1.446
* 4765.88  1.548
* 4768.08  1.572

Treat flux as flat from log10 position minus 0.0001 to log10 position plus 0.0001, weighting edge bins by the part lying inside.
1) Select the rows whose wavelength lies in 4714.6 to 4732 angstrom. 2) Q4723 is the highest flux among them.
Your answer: 1.353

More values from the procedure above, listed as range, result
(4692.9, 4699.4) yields 1.501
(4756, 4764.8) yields 1.532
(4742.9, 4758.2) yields 1.613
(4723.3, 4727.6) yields 1.279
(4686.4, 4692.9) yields 1.456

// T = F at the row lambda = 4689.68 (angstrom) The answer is 1.365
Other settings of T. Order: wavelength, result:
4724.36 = 1.279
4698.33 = 1.501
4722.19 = 1.214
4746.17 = 1.321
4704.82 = 1.39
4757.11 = 1.513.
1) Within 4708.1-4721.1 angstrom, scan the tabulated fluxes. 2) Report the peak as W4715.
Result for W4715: 1.421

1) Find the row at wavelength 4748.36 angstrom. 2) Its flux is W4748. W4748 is 1.16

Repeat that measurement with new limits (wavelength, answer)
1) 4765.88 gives 1.548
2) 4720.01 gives 1.274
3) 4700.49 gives 1.351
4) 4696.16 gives 1.261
